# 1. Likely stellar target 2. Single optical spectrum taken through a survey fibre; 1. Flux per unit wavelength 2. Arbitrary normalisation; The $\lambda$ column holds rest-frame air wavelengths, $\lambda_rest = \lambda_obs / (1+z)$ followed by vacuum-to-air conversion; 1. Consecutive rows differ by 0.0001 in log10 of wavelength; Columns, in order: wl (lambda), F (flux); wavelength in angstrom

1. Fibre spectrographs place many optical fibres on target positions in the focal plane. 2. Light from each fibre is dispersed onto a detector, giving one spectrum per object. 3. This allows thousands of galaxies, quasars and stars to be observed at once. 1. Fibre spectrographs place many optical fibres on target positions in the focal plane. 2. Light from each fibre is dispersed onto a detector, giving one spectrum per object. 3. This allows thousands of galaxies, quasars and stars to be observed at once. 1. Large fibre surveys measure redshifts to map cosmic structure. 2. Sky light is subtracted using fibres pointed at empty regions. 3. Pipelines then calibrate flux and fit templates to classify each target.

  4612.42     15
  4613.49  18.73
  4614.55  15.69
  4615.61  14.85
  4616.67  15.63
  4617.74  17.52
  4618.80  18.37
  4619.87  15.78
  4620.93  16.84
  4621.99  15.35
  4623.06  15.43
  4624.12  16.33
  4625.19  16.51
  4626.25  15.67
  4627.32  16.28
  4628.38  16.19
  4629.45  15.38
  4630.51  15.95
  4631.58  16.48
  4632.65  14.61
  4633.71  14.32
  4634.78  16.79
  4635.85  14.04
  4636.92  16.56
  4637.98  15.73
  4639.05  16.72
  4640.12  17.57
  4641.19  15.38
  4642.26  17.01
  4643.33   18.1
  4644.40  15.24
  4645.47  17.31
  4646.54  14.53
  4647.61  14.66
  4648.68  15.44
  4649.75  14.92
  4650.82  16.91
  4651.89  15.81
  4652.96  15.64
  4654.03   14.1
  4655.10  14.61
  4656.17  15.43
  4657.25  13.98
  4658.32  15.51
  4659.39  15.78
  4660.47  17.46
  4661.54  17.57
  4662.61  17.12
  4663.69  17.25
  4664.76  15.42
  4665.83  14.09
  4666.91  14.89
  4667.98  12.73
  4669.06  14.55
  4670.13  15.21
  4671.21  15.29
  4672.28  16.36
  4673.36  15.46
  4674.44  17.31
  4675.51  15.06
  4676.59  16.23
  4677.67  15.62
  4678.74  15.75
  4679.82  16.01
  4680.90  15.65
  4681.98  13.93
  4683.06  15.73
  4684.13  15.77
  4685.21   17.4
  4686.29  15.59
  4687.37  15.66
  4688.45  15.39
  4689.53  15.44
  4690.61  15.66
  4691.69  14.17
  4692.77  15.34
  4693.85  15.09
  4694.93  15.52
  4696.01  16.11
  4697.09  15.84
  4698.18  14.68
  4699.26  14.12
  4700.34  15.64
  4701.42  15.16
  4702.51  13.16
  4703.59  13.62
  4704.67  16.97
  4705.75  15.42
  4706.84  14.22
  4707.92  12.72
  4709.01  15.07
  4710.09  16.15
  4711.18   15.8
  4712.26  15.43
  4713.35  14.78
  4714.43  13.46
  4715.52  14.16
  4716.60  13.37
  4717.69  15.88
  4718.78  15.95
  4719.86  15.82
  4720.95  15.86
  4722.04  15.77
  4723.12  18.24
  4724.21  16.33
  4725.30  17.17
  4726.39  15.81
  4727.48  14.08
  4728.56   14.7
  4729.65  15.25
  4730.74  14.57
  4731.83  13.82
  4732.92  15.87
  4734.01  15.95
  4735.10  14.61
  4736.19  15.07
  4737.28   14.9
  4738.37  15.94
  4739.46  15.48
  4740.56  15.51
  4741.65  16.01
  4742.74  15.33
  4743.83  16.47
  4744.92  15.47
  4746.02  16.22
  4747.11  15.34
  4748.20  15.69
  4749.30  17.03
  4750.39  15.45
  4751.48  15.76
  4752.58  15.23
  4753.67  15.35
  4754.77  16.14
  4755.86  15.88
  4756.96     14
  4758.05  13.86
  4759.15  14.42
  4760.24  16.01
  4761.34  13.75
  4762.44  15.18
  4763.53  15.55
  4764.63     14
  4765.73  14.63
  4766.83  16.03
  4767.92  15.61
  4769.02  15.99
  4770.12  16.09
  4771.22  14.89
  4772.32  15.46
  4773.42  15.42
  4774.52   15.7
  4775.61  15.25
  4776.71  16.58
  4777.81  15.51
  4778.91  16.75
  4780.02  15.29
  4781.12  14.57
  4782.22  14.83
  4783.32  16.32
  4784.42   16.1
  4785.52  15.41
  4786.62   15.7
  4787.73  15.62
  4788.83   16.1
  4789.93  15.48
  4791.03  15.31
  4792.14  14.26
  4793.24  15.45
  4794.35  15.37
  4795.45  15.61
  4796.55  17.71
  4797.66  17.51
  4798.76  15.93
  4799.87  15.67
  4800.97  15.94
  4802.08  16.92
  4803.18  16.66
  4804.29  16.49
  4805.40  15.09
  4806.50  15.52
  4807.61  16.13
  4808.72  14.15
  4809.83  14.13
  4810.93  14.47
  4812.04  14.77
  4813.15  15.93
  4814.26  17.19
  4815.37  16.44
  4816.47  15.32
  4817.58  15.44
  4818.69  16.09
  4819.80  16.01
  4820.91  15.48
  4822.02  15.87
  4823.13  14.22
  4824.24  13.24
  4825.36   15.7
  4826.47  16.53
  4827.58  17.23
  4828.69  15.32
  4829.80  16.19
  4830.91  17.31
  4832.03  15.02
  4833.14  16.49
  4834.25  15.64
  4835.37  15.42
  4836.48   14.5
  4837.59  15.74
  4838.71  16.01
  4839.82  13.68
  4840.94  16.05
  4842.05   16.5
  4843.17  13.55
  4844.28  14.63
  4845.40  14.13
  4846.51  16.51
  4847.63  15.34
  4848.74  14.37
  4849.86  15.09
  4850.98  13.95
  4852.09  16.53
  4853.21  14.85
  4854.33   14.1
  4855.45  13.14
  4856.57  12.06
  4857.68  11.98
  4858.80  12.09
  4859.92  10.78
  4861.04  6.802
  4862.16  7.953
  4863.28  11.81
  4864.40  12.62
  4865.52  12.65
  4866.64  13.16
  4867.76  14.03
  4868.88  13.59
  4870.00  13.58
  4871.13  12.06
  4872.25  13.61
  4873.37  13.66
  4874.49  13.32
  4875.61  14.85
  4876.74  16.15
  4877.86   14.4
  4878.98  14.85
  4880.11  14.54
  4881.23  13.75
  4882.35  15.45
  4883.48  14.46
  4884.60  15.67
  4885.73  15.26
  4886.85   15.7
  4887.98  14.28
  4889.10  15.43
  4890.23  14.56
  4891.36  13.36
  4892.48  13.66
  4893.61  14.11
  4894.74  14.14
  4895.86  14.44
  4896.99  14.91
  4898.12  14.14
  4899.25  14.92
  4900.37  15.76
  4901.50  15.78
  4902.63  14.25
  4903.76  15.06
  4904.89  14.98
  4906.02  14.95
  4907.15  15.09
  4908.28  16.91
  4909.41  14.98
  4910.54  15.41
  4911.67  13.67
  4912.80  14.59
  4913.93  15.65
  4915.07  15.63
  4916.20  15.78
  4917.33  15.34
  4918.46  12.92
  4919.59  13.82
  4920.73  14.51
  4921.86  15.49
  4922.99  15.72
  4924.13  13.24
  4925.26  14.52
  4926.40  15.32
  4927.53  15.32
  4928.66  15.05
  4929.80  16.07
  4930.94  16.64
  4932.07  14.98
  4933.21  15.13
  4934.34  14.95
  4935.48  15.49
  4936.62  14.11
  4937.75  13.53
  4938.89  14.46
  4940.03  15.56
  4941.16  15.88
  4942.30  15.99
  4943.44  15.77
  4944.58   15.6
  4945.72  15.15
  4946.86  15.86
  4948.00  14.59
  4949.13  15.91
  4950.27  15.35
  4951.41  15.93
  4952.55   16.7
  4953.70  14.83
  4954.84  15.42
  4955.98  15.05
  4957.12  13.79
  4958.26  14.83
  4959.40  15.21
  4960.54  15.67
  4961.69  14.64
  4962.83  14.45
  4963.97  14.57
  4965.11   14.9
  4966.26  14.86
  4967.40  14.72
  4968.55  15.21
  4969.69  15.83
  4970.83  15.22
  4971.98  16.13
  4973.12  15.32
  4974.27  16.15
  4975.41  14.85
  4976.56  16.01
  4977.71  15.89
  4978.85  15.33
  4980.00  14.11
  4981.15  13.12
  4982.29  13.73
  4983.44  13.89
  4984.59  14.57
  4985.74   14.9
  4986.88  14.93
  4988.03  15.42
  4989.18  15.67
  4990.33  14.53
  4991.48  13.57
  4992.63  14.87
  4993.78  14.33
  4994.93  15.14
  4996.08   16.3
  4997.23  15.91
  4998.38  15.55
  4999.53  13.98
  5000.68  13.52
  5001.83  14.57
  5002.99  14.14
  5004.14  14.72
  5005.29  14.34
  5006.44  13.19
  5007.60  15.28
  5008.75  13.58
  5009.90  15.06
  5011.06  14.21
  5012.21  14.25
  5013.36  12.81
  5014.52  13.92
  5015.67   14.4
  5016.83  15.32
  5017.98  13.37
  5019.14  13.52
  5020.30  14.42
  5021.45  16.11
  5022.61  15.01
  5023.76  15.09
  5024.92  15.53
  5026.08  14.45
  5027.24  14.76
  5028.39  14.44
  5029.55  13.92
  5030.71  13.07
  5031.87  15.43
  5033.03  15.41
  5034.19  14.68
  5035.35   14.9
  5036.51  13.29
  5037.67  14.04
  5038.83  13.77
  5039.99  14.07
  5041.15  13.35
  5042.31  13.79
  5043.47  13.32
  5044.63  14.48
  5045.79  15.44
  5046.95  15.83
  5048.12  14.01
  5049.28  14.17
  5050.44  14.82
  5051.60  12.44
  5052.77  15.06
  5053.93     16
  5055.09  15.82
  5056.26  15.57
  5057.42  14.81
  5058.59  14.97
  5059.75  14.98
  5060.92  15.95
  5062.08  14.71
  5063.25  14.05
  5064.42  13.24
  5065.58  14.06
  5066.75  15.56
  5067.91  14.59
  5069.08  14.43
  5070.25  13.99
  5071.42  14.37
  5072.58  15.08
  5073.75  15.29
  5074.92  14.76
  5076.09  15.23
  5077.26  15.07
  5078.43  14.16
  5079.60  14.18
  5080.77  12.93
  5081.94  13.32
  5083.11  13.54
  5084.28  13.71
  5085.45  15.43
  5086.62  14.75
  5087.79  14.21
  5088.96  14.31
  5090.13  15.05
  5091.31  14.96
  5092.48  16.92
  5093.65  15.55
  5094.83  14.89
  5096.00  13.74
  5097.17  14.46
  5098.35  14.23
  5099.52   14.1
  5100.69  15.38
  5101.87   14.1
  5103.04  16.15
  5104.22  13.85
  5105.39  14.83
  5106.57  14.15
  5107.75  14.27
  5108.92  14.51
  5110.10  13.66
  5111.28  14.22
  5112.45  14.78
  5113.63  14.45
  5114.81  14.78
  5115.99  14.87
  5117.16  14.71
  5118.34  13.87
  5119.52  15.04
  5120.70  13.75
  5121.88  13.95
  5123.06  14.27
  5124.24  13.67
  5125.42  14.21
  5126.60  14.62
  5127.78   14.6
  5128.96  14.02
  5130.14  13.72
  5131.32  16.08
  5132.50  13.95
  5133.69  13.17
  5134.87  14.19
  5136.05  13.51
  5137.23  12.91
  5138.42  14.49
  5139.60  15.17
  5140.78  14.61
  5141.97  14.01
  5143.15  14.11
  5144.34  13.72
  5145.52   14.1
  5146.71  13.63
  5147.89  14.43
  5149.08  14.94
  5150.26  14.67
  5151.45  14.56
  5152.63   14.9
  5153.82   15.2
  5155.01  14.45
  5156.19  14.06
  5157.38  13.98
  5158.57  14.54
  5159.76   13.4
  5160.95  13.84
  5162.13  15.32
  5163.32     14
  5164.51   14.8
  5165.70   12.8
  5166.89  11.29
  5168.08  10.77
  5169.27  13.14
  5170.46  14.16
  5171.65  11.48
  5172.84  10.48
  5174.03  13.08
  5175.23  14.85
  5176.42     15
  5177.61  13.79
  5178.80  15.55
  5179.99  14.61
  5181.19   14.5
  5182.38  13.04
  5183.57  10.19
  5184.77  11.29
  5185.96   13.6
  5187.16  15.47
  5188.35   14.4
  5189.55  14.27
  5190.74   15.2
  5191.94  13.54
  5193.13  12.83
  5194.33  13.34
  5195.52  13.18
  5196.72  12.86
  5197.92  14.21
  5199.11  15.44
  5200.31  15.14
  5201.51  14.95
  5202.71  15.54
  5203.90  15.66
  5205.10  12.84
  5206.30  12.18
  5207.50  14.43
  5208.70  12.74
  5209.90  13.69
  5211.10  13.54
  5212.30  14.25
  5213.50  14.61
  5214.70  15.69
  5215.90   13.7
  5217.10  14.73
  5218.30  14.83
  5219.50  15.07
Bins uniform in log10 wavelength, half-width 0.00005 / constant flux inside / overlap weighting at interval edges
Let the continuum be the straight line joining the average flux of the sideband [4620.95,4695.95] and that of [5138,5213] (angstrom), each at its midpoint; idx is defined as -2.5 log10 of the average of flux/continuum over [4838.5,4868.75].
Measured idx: 0.12 mag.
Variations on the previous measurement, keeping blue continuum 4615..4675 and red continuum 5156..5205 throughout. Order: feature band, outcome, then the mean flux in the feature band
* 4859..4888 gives 0.118 mag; 13.4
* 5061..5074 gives -0.027 mag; 14.5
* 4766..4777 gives -0.023 mag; 15.7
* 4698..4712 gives 0.053 mag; 14.8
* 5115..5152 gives -0.026 mag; 14.2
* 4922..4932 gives -0.037 mag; 15.2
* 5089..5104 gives -0.063 mag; 14.9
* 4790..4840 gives -0.037 mag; 15.7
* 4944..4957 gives -0.058 mag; 15.4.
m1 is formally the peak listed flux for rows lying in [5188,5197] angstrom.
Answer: 15.2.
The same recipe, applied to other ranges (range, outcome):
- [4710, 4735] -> 18.24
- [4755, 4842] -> 17.71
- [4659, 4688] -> 17.57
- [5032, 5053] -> 15.83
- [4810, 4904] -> 17.31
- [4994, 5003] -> 16.3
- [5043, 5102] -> 16.92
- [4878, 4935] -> 16.91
